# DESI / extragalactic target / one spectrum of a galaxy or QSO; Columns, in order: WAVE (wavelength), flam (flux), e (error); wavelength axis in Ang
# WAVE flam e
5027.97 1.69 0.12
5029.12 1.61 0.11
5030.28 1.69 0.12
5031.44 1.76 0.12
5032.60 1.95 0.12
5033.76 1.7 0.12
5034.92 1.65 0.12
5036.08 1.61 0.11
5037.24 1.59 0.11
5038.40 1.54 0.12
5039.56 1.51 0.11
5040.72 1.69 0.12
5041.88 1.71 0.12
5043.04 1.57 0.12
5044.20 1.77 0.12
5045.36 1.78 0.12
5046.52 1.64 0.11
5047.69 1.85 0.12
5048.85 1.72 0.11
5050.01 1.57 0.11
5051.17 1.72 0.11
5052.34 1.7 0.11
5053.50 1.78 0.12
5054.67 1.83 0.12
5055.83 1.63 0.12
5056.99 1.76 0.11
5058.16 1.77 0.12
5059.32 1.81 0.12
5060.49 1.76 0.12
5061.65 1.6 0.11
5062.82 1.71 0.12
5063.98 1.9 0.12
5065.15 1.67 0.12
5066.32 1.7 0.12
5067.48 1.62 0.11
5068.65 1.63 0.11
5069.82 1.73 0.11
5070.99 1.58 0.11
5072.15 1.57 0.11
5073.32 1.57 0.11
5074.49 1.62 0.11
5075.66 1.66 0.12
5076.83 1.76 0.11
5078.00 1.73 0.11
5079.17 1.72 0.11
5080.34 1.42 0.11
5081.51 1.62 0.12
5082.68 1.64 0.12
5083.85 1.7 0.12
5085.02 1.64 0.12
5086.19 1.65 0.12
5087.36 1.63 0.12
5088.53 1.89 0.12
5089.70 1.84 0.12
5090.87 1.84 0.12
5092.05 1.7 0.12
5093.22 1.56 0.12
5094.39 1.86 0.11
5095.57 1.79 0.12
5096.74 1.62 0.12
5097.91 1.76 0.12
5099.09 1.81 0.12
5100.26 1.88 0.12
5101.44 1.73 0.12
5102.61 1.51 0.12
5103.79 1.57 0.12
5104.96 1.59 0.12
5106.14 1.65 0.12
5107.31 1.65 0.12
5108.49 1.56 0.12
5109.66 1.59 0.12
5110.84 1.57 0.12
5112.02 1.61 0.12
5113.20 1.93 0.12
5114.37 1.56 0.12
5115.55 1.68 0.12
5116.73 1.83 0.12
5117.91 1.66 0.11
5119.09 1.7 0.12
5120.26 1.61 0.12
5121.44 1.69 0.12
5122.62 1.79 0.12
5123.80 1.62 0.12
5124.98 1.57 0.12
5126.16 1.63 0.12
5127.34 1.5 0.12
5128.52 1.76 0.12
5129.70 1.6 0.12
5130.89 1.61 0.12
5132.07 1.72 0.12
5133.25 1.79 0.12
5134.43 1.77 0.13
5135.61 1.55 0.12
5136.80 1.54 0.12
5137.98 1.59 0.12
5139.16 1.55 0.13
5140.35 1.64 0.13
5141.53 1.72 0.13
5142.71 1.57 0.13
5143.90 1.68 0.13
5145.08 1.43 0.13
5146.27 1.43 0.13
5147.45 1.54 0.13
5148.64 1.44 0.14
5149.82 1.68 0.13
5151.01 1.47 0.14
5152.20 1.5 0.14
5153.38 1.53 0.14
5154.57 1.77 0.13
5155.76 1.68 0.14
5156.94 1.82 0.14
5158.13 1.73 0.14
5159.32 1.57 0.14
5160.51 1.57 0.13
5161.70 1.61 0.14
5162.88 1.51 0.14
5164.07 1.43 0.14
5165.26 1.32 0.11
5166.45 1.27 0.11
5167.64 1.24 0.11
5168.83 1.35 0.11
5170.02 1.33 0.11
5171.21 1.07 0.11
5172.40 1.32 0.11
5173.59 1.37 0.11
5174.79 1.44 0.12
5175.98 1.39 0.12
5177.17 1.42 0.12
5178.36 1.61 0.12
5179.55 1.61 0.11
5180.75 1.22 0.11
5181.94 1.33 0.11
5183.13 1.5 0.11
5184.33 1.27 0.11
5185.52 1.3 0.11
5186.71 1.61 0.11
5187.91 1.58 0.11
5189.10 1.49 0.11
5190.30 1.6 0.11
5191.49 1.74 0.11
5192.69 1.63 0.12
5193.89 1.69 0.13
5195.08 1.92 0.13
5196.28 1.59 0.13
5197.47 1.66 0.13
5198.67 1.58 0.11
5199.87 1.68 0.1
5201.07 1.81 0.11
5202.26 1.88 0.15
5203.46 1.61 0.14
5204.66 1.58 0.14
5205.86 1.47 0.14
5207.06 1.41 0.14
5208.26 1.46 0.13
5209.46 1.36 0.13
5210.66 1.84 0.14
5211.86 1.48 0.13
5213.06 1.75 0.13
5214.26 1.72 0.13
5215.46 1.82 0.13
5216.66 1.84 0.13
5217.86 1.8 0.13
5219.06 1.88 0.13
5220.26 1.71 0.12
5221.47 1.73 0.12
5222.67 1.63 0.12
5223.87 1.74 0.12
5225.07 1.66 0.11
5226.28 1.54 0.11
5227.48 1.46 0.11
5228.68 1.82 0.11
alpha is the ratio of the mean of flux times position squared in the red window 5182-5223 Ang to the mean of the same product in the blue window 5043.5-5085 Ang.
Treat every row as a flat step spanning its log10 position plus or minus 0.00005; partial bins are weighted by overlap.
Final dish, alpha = 1.0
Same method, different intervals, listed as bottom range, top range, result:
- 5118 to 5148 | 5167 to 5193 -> 0.89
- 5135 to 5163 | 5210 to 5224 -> 1.13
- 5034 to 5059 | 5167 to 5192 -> 0.89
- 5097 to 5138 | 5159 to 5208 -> 0.93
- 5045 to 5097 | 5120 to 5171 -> 0.95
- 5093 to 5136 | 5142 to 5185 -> 0.90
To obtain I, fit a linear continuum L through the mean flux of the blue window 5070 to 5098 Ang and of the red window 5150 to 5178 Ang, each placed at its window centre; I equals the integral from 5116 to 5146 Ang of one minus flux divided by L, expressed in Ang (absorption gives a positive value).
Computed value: -1.6 Ang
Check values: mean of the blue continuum 1.68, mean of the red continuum 1.47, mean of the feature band 1.64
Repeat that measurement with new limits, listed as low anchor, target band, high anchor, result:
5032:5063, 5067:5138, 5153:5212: -1.76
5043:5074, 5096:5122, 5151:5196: -0.96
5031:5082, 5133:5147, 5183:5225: 0.51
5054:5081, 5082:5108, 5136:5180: -1.18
